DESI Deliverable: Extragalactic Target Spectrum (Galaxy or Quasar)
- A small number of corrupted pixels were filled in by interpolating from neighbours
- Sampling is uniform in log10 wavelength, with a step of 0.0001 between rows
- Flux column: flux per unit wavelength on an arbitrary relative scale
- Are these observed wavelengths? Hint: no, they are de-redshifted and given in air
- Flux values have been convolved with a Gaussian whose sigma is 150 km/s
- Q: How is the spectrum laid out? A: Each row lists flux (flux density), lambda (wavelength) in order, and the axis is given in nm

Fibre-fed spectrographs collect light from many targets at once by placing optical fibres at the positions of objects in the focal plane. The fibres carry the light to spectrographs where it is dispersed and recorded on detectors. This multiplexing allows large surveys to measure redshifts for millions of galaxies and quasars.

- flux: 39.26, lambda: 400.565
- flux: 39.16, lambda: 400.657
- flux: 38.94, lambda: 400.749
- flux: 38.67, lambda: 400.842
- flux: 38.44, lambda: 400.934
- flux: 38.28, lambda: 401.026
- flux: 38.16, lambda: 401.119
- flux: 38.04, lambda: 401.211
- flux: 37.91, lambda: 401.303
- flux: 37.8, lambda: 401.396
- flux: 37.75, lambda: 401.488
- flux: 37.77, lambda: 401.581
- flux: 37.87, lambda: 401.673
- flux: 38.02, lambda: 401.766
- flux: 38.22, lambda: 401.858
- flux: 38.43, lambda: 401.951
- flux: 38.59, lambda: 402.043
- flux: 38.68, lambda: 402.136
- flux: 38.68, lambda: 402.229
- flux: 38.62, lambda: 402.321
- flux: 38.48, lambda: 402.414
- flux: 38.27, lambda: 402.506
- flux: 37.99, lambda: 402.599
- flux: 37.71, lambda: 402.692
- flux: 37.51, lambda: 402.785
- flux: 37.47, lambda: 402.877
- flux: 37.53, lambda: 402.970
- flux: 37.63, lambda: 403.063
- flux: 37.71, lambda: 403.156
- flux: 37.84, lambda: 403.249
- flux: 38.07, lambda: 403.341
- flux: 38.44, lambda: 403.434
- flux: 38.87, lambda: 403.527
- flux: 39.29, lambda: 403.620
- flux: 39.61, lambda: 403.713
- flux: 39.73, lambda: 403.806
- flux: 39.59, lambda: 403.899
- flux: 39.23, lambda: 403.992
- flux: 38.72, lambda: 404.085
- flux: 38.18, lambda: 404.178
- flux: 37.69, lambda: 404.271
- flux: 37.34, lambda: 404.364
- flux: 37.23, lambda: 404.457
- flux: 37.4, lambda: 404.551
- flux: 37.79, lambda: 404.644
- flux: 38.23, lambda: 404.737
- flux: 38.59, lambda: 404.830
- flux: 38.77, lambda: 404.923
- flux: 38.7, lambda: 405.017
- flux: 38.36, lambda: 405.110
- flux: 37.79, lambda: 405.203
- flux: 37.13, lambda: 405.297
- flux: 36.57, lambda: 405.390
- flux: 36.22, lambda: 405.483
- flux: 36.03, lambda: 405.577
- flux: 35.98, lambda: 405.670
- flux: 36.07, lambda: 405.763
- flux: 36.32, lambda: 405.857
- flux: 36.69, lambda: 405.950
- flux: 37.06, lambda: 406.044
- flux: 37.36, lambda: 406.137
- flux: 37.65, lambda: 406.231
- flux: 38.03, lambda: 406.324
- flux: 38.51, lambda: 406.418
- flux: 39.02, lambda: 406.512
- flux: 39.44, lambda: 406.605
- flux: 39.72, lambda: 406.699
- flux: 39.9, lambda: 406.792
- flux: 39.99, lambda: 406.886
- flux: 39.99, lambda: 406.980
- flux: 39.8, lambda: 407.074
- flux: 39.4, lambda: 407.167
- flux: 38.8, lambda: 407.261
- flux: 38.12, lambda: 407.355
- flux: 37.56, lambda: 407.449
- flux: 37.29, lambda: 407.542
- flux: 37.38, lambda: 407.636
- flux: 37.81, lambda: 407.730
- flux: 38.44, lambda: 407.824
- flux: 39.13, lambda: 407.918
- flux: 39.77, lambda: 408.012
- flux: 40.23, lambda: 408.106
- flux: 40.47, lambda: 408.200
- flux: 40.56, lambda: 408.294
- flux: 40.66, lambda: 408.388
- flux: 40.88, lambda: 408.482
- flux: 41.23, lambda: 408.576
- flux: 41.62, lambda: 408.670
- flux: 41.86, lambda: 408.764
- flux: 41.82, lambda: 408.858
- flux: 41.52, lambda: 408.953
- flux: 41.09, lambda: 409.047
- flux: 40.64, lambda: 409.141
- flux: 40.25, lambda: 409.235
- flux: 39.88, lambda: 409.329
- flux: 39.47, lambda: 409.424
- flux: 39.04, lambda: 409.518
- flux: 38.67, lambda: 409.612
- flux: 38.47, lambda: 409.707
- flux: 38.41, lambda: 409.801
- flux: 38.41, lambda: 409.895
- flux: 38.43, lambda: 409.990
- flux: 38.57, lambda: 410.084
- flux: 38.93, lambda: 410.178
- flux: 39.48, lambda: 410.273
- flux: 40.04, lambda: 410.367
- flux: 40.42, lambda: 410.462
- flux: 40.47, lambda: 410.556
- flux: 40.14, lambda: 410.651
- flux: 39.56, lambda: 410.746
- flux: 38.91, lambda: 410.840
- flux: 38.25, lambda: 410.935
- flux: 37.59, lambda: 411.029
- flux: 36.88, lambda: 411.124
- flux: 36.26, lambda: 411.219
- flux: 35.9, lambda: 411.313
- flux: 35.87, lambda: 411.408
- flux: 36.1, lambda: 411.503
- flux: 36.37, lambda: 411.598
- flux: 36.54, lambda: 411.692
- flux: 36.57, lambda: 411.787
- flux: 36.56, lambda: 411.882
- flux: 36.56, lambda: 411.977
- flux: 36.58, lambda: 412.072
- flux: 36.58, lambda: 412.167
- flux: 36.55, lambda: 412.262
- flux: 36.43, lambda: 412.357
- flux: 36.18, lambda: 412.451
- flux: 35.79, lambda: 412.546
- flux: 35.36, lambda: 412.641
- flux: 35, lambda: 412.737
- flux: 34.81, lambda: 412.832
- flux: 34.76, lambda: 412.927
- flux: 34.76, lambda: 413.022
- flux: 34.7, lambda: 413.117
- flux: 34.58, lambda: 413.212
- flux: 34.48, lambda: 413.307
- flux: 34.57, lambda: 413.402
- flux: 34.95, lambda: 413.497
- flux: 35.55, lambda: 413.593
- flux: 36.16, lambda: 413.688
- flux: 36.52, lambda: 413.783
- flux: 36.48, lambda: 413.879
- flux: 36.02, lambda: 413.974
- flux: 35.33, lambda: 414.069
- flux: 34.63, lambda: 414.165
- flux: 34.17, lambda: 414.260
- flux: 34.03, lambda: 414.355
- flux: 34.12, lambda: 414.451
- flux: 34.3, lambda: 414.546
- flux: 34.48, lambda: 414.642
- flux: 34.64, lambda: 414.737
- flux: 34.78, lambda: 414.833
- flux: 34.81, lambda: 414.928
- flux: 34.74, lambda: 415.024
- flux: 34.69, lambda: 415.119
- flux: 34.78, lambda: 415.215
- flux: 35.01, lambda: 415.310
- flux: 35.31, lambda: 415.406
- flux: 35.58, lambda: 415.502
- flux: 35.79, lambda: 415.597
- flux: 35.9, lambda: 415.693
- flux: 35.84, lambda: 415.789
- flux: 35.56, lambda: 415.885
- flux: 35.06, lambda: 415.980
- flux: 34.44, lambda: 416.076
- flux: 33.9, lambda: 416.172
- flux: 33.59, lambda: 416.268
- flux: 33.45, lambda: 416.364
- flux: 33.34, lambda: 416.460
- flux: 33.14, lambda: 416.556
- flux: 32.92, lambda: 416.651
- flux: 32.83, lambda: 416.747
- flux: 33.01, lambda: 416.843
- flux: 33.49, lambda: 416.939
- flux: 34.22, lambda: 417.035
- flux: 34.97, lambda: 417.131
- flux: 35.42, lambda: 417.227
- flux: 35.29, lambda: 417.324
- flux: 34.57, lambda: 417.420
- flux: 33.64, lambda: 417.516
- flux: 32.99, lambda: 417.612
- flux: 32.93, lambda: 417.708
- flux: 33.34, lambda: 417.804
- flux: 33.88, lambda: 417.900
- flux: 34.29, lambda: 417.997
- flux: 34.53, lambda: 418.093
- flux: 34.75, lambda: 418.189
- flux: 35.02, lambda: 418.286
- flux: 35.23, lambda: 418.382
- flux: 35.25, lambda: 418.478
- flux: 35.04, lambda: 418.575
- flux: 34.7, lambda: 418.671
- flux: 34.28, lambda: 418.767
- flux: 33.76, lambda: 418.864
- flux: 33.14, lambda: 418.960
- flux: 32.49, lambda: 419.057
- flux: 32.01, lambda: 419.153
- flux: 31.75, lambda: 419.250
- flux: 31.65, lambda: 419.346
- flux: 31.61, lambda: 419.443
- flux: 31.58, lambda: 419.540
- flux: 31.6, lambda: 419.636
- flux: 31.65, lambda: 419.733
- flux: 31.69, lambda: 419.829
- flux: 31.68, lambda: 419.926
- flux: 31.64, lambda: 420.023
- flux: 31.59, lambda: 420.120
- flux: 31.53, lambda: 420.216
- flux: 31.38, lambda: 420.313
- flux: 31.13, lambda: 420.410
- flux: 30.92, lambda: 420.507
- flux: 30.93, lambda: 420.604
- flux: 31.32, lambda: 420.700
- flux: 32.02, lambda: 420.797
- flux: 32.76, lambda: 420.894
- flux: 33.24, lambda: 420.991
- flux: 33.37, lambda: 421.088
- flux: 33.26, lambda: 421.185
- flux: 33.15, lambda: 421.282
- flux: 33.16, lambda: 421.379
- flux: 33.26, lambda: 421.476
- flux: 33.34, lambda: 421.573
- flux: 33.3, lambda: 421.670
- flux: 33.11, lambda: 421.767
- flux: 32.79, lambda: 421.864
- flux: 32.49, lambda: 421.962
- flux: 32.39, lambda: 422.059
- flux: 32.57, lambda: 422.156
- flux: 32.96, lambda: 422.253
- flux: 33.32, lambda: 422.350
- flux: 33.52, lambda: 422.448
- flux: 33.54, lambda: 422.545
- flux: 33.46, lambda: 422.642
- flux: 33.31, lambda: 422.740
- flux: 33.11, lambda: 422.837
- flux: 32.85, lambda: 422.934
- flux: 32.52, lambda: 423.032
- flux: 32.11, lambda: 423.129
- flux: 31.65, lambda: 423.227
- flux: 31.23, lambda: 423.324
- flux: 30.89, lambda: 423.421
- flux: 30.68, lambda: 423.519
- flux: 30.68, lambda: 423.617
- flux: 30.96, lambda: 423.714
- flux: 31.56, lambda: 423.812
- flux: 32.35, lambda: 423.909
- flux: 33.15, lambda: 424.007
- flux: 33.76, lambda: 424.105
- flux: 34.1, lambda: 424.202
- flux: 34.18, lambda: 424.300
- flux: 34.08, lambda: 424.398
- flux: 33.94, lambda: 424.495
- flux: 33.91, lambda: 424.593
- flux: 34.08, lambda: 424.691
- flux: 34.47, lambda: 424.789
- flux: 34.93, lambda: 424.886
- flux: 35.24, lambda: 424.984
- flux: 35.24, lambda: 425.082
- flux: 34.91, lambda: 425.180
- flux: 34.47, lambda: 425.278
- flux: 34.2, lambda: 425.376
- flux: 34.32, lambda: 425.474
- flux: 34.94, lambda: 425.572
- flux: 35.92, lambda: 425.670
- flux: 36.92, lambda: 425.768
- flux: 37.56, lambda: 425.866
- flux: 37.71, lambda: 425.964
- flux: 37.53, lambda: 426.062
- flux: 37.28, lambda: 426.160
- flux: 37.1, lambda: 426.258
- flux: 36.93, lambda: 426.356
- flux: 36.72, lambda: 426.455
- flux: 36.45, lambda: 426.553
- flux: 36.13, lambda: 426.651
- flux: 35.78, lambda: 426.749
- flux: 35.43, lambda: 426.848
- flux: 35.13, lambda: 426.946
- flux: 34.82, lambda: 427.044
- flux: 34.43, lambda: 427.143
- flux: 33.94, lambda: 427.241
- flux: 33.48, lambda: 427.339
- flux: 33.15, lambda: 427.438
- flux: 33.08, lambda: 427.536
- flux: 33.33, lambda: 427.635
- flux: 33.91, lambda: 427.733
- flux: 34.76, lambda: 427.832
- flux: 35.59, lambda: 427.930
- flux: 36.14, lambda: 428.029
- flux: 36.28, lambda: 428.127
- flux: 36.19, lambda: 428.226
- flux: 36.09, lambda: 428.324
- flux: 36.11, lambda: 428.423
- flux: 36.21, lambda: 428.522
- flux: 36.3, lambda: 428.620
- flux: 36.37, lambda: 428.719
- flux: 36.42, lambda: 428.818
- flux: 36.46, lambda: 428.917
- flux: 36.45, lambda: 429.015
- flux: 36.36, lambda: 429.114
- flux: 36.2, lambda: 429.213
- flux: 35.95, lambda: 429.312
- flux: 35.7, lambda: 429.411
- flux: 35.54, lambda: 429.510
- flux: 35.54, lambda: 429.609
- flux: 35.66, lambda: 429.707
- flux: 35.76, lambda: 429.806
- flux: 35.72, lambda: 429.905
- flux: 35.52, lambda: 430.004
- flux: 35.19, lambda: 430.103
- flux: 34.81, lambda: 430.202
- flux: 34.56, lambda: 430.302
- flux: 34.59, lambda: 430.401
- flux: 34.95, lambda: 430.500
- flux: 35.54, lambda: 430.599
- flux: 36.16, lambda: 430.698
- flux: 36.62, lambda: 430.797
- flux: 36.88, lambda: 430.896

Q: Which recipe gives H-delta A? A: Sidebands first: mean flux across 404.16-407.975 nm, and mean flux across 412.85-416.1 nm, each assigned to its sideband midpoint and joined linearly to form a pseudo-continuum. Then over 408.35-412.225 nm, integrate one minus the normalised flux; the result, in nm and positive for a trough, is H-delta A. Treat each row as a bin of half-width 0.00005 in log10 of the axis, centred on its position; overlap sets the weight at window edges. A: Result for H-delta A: -0.24 nm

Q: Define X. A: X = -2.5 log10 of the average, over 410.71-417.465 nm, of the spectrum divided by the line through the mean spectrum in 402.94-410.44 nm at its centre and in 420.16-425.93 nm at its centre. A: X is 0.03 mag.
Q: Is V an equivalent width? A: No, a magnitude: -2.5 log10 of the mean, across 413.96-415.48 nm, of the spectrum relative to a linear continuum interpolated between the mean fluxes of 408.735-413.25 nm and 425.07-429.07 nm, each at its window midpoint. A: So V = 0.08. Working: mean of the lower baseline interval 37.8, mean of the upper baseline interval 35.6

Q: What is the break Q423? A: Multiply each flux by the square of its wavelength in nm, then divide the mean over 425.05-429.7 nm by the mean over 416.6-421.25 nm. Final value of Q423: 1.12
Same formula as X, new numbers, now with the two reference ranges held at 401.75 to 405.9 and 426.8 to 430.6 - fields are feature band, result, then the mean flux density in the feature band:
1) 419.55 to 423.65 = 0.12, 32.3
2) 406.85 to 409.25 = -0.07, 39.9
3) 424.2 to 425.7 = 0.04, 34.5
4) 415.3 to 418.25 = 0.07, 34.3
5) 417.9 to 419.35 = 0.08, 33.9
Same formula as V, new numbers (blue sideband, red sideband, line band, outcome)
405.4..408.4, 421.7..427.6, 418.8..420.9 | 0.111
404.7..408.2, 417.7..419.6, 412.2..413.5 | 0.016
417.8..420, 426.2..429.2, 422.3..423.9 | 0.069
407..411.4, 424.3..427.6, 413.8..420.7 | 0.110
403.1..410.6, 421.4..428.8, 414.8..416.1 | 0.045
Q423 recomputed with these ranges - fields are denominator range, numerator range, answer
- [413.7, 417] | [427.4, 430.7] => 1.09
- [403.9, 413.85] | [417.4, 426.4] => 0.94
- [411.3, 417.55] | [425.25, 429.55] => 1.08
